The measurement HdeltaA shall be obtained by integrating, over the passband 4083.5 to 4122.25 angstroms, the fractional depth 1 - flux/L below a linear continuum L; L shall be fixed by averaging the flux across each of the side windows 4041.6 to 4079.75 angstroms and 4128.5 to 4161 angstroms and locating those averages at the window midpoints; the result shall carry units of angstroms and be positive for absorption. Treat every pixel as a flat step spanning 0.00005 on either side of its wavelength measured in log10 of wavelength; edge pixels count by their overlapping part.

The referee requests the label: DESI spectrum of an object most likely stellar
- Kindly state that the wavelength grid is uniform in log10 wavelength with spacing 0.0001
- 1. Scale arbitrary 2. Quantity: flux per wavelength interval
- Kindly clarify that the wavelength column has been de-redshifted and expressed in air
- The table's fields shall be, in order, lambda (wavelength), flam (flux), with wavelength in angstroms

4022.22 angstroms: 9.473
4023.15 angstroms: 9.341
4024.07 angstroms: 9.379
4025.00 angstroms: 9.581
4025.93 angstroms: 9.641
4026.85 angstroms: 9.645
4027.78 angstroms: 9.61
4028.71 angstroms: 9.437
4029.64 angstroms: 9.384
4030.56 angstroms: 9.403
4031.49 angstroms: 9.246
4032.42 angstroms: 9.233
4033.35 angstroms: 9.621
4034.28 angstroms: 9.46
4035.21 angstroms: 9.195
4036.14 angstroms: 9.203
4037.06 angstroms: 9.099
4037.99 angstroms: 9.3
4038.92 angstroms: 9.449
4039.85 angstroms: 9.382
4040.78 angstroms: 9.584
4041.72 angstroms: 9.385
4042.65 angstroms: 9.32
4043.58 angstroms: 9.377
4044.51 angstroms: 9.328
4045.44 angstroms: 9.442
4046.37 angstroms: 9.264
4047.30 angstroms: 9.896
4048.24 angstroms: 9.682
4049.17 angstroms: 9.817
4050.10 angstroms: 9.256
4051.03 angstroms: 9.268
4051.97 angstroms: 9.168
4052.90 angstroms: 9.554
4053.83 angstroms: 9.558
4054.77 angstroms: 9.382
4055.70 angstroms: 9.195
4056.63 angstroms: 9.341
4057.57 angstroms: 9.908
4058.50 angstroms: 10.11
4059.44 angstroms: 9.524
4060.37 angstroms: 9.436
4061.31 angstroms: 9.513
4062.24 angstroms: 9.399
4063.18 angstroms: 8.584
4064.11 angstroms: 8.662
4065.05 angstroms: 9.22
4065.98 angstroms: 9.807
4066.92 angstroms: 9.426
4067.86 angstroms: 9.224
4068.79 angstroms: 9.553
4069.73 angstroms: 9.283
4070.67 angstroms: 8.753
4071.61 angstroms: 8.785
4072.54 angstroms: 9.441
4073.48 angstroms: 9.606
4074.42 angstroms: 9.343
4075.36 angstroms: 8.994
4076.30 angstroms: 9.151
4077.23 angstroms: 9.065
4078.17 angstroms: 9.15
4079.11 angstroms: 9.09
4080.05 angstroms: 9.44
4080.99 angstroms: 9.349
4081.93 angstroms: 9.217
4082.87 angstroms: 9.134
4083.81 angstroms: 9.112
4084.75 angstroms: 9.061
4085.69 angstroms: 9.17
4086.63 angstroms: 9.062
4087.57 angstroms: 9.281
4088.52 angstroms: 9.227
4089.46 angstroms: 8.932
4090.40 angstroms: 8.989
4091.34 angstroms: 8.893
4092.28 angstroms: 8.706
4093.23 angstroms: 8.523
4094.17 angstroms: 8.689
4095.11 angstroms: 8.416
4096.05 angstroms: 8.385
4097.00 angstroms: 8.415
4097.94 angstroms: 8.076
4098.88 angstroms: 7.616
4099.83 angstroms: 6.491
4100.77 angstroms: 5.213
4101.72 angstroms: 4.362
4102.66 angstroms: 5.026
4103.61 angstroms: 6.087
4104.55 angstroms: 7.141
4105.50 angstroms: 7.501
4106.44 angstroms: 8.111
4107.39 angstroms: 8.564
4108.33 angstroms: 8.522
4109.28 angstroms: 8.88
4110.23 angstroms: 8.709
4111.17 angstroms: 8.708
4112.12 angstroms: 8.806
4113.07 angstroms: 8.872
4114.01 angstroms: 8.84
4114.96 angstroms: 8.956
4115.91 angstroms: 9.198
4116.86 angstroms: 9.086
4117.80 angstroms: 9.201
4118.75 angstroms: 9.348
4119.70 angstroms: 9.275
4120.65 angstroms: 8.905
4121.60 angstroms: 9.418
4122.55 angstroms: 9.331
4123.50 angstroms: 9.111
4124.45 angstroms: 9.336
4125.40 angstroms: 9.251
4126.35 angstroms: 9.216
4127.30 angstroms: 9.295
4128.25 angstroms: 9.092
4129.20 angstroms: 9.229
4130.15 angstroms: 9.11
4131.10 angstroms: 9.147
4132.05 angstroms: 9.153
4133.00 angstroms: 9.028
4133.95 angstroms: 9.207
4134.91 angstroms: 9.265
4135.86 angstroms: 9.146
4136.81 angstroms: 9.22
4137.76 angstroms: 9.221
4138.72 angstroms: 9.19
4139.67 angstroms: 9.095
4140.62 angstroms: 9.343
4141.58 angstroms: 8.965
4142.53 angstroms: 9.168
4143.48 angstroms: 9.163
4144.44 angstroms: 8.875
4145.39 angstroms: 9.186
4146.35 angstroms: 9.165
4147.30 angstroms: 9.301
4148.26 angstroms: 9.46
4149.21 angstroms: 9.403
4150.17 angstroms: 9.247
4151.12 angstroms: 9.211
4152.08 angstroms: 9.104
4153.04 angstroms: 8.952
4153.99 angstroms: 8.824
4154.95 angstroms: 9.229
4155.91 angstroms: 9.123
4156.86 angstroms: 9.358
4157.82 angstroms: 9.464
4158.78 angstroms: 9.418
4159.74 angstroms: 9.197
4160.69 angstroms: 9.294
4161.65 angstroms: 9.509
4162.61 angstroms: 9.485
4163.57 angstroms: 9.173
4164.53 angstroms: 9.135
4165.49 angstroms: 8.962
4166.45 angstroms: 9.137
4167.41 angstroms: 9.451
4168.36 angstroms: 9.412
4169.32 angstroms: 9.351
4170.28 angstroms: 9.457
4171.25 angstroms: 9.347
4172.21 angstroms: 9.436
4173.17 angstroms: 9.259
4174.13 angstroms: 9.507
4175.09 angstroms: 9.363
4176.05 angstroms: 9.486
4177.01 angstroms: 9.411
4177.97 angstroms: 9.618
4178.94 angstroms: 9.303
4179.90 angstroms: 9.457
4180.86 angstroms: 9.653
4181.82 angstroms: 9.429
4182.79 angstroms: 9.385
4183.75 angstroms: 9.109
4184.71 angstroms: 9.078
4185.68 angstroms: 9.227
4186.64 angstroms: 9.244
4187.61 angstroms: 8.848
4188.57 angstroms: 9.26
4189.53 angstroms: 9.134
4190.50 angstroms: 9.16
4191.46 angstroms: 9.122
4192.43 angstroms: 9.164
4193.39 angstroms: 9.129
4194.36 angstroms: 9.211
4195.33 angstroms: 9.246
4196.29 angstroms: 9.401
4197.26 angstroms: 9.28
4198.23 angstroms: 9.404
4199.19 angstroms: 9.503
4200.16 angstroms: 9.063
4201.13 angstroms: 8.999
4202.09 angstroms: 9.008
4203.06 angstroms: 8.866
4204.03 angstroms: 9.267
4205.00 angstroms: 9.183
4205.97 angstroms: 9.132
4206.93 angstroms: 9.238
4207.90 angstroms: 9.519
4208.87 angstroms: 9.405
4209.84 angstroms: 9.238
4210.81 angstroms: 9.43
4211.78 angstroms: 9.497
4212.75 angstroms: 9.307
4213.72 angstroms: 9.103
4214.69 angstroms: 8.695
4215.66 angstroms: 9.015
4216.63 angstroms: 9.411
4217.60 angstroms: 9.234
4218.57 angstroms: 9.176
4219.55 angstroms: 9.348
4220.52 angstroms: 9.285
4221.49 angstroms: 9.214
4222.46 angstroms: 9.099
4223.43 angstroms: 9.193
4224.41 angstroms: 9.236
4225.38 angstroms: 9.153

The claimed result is 3.9 angstroms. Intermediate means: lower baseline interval 9.35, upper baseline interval 9.19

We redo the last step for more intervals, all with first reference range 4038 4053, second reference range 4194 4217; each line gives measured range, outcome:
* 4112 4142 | 0.6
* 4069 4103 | 3.0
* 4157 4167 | 0.0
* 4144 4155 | 0.2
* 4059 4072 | 0.3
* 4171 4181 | -0.2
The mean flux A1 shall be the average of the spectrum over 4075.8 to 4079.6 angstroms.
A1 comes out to 9.13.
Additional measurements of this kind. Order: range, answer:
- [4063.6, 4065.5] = 8.94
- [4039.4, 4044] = 9.39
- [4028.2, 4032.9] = 9.34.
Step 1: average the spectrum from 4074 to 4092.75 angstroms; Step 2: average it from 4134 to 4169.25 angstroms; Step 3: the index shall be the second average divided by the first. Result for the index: 1.0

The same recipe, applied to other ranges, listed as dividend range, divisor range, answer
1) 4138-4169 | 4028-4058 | 0.98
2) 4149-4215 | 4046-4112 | 1.05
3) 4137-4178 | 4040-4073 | 0.99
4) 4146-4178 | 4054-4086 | 1.00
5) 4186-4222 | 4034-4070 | 0.98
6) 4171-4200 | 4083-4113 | 1.15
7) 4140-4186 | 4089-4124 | 1.12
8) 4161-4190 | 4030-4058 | 0.99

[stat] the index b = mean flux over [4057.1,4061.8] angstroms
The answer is 9.7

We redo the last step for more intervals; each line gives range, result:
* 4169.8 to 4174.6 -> 9.39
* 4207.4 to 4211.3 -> 9.39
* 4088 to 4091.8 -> 9.01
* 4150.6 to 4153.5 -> 9.09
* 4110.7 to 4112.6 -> 8.74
